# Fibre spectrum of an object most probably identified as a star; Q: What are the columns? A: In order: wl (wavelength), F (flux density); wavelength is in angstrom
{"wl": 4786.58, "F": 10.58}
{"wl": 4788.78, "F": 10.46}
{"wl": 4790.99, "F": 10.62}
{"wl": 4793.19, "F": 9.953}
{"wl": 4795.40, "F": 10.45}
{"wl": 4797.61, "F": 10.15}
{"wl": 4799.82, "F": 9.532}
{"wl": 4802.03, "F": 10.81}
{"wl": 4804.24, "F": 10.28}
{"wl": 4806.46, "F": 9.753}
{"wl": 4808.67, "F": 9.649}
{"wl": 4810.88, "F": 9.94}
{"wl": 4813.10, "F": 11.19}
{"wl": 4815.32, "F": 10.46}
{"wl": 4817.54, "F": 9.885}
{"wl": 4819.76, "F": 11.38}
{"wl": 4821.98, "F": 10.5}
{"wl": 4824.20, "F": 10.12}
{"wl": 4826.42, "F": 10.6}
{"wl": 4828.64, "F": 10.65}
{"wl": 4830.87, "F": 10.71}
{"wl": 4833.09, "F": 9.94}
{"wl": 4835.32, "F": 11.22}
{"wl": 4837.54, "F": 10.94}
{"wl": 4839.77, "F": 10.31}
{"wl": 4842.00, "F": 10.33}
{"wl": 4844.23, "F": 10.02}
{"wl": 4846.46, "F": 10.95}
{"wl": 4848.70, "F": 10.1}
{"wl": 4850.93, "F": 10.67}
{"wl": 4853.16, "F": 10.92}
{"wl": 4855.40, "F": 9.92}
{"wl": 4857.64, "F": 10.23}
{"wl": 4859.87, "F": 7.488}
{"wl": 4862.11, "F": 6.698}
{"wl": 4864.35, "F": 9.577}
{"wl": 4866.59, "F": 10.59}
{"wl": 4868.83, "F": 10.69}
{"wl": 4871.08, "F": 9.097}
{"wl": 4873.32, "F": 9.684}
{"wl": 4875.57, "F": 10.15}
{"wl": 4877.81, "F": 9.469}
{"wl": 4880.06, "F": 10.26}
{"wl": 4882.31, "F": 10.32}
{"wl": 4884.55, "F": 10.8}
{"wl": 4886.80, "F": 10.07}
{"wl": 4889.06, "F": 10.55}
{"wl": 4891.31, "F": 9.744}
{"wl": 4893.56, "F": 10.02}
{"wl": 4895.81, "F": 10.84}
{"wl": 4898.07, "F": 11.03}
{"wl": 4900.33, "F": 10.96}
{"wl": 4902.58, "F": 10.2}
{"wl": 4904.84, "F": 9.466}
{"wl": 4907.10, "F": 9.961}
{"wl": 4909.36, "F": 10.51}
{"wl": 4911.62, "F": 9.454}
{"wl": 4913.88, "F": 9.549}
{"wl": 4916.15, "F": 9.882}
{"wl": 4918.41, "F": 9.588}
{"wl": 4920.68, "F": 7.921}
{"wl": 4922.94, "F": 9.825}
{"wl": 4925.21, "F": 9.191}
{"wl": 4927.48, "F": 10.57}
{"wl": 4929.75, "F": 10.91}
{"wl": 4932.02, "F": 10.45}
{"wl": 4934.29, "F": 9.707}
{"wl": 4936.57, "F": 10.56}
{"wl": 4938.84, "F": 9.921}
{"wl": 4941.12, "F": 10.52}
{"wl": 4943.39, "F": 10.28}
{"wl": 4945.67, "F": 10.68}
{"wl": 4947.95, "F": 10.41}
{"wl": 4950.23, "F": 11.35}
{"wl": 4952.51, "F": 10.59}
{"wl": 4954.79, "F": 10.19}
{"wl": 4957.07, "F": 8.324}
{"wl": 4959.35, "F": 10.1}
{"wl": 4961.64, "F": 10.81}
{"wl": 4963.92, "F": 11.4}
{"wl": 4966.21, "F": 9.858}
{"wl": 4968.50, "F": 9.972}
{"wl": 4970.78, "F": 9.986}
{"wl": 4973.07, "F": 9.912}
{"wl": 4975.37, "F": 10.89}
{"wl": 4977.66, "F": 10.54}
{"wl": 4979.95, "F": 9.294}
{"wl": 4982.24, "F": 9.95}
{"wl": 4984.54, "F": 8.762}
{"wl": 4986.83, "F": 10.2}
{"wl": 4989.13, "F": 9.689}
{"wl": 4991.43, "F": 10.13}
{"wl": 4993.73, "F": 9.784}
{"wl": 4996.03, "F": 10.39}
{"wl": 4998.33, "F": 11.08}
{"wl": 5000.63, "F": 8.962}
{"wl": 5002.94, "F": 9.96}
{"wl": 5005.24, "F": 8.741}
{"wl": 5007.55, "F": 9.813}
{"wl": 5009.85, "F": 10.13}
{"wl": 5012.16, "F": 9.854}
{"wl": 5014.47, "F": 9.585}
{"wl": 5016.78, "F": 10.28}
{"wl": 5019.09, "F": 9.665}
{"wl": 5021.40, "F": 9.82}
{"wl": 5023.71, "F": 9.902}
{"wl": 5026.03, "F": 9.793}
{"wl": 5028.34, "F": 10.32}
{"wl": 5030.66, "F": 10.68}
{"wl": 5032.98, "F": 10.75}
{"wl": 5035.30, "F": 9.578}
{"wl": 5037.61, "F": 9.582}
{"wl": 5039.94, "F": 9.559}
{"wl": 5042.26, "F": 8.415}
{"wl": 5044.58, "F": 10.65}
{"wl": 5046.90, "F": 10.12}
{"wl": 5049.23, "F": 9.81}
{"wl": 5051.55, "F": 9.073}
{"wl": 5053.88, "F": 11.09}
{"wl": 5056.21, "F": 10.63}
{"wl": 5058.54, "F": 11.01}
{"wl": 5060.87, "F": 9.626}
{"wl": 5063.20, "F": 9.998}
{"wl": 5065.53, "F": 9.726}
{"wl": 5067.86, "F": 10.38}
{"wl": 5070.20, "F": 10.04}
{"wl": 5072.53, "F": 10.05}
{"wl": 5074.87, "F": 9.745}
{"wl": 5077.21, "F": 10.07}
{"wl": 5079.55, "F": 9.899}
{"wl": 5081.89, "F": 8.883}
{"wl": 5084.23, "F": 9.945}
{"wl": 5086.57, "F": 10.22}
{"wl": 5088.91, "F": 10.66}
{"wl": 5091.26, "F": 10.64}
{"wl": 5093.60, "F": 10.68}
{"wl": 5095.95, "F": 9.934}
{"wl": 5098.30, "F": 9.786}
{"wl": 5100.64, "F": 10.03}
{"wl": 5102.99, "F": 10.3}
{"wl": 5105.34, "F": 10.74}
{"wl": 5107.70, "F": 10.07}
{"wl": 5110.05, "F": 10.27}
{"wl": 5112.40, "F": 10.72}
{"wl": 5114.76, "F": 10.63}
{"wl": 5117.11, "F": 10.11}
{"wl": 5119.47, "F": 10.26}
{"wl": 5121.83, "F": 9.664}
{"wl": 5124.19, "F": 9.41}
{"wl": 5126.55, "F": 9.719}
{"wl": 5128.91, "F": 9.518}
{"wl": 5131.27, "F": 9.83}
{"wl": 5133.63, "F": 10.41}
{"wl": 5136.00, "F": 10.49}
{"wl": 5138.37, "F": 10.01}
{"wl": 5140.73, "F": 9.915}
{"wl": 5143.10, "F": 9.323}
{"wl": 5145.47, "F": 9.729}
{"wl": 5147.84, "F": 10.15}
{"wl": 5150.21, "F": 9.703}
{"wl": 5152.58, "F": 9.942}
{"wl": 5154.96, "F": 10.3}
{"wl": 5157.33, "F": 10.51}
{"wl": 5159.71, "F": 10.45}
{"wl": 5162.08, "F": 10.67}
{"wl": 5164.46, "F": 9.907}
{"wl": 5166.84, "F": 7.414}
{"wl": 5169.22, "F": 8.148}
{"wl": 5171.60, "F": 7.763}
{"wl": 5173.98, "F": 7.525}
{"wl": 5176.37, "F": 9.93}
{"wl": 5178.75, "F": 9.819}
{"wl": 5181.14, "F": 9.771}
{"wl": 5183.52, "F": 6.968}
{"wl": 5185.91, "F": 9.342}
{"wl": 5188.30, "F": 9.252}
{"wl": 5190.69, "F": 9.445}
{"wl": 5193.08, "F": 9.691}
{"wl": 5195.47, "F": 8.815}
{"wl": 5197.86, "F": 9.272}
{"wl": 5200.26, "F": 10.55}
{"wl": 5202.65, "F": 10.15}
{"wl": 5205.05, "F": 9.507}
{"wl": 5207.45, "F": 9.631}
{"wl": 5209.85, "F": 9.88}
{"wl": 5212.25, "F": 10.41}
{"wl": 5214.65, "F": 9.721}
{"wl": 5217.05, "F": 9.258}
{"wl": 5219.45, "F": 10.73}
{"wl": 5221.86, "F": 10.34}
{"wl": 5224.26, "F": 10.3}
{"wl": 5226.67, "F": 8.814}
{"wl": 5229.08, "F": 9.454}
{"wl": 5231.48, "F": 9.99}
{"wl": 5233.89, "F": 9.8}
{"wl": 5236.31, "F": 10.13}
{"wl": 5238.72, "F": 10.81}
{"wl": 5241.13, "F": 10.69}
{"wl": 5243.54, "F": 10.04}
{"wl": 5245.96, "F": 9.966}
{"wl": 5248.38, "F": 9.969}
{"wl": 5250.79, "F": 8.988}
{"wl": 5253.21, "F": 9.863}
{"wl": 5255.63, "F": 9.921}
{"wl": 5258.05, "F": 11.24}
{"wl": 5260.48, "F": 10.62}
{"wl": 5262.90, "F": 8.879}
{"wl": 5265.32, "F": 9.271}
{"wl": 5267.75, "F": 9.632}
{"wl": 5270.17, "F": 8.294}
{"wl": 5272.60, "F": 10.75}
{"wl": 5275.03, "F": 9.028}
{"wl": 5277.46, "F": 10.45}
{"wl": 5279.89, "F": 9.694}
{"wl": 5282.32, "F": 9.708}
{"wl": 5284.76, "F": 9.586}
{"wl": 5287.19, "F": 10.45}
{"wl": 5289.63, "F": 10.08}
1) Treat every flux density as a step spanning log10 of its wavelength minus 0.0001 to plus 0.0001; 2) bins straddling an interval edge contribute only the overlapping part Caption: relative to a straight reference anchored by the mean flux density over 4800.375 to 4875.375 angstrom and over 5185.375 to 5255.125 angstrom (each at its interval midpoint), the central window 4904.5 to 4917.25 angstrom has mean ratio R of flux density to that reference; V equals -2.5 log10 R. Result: 0.03 mag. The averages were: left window 10.2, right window 9.83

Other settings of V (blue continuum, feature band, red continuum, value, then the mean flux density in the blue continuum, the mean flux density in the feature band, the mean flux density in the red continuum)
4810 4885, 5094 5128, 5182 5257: -0.03 mag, 10.2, 10.1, 9.74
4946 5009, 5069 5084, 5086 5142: 0.04 mag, 10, 9.79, 10.2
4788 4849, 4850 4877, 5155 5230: 0.07 mag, 10.4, 9.63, 9.48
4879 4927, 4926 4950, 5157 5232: -0.05 mag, 10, 10.4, 9.47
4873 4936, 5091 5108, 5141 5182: -0.07 mag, 10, 10.3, 9.48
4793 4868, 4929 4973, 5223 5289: -0.02 mag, 10.2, 10.3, 9.87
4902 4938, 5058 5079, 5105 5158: -0.01 mag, 9.85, 10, 10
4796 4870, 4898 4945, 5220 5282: 0.01 mag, 10.2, 10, 9.88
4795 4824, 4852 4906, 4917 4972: 0.03 mag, 10.3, 9.95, 10.1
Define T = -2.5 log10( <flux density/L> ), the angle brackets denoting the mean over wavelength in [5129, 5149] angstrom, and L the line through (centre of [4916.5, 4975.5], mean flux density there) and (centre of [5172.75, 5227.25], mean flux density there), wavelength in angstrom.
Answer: -0.031 mag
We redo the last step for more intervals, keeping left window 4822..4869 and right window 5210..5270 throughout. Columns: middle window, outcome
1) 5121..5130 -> 0.045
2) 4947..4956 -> -0.058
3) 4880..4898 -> -0.029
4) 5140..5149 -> 0.022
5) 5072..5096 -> -0.007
